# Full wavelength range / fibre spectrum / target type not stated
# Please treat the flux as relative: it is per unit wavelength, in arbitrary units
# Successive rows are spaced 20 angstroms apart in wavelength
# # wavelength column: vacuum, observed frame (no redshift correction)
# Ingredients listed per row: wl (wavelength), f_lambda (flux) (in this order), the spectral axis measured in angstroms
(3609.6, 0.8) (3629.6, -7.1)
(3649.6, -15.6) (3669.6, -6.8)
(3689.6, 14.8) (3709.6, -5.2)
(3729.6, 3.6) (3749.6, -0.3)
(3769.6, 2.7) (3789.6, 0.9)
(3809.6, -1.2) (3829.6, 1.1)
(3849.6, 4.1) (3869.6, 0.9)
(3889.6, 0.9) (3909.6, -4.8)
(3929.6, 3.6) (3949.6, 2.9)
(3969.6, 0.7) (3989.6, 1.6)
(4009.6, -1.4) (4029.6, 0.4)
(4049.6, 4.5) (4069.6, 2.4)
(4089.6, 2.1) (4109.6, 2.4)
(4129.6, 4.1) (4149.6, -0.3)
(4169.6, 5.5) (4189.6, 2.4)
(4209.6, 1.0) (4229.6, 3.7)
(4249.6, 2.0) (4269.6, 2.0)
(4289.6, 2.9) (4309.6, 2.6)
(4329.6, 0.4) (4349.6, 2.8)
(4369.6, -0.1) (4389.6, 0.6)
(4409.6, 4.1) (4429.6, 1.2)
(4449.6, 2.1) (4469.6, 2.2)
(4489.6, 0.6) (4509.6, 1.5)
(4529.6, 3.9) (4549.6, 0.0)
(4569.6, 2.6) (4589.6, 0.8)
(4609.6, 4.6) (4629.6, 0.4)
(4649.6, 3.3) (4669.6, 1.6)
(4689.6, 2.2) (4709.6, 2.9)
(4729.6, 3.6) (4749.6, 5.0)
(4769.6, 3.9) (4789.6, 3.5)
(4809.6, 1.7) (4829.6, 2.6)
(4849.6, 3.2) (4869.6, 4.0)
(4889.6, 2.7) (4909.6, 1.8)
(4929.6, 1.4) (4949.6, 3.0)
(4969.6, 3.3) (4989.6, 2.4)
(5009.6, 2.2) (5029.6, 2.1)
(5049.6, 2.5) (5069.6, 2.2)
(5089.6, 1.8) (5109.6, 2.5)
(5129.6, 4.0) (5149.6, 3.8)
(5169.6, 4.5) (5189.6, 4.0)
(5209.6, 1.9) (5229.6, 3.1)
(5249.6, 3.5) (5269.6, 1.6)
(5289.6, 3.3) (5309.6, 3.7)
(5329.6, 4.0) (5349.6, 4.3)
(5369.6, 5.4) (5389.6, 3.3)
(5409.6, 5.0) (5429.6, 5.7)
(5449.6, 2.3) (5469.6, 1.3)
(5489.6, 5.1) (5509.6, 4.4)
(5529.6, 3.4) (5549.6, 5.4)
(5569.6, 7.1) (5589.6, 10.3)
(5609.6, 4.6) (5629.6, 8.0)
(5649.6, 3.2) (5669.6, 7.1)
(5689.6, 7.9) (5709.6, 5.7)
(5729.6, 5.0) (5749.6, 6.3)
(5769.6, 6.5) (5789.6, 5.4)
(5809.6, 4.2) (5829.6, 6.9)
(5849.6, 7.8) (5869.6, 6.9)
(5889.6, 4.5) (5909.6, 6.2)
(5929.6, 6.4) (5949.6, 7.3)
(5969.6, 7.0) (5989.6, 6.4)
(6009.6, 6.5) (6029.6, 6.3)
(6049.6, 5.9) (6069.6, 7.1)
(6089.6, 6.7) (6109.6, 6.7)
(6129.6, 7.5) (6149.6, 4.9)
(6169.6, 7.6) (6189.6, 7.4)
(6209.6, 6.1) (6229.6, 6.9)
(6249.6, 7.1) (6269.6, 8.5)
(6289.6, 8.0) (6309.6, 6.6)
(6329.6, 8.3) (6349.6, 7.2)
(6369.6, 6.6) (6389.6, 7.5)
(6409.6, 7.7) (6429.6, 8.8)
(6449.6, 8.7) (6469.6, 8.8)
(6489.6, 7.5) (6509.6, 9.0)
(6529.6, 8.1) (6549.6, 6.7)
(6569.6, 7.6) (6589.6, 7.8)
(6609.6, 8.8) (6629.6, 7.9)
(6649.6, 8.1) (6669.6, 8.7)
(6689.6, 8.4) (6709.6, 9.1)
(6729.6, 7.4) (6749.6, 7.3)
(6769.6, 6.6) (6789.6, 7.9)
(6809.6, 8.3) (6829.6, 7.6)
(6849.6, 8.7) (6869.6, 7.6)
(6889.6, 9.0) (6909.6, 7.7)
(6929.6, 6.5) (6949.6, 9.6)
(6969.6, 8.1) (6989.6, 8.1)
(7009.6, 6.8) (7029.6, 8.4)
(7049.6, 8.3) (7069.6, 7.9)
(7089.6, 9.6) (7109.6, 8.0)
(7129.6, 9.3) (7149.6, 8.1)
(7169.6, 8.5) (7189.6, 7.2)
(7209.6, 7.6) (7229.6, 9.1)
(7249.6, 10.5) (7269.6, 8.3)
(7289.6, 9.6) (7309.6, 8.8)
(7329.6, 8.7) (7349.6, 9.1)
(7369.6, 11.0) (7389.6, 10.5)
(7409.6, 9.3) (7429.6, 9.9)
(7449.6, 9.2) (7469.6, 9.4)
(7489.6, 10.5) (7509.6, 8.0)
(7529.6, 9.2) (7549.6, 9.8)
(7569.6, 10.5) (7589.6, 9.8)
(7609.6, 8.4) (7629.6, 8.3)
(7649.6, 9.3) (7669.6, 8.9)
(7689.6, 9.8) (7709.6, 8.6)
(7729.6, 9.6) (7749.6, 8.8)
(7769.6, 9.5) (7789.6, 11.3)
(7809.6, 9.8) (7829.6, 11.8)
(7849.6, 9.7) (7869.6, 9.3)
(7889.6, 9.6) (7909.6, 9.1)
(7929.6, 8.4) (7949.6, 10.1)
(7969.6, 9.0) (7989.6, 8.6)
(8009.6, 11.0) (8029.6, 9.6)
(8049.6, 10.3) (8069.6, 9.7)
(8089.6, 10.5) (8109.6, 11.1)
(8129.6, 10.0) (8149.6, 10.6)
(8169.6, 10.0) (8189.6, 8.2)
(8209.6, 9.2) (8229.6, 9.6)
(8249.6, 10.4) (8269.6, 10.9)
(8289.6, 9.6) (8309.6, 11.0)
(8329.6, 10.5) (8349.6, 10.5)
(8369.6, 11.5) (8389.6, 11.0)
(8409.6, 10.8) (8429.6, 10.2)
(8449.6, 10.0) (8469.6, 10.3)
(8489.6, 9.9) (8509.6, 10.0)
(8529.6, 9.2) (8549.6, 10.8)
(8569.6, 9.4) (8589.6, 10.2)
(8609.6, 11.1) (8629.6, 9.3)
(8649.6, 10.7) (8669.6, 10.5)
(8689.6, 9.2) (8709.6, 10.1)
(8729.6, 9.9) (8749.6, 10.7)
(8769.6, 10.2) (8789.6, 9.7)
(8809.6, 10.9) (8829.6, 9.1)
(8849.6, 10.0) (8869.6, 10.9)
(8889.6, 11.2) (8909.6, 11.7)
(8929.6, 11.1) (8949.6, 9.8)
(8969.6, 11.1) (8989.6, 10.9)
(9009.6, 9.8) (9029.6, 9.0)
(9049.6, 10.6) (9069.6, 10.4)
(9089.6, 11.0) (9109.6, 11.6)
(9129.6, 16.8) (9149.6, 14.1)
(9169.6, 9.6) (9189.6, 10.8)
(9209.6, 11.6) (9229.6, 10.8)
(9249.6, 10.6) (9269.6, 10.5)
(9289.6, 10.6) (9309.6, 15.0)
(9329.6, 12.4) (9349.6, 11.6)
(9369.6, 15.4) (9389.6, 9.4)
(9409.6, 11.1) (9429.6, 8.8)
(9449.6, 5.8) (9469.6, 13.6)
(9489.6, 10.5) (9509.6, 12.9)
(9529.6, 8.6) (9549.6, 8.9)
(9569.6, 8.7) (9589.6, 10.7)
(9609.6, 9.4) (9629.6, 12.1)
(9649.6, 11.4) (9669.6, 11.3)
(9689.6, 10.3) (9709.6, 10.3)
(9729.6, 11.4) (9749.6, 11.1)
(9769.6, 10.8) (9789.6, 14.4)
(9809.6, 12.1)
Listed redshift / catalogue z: 0.390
